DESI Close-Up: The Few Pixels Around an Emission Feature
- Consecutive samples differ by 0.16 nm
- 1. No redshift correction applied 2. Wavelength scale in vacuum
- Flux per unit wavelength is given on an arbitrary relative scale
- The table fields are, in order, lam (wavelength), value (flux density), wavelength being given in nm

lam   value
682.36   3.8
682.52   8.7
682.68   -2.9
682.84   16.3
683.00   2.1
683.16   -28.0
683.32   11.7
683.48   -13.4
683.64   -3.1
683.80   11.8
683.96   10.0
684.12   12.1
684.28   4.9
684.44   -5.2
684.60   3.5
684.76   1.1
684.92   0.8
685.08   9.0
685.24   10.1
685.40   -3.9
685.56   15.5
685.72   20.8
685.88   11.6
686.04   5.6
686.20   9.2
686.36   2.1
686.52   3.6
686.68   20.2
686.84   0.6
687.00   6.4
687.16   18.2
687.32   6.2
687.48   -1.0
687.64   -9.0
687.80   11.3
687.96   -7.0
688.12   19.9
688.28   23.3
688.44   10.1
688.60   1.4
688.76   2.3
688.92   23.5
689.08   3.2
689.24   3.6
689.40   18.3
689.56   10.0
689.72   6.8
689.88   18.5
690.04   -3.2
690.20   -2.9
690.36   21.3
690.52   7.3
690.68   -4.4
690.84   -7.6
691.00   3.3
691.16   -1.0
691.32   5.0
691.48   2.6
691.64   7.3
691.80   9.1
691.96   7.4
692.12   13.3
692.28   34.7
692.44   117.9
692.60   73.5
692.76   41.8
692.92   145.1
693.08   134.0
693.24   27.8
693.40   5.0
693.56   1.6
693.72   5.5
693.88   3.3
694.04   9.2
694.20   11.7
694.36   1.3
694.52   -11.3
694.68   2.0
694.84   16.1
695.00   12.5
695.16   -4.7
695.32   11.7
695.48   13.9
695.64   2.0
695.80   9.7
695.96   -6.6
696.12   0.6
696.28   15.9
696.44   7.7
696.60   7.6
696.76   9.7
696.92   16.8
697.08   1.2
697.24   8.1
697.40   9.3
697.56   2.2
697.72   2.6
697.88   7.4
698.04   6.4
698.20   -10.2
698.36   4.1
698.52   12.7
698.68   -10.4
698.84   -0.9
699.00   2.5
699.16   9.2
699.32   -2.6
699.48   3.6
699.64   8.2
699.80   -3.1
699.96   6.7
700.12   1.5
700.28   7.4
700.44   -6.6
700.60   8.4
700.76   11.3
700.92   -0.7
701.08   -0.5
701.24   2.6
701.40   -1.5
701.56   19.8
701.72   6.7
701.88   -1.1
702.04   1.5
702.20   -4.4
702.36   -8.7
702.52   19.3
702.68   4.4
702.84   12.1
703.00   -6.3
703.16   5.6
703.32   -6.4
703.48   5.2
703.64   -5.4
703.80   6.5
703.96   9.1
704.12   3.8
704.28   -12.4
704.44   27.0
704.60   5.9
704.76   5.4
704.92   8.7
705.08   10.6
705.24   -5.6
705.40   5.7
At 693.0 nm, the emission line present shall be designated [O II] 3727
